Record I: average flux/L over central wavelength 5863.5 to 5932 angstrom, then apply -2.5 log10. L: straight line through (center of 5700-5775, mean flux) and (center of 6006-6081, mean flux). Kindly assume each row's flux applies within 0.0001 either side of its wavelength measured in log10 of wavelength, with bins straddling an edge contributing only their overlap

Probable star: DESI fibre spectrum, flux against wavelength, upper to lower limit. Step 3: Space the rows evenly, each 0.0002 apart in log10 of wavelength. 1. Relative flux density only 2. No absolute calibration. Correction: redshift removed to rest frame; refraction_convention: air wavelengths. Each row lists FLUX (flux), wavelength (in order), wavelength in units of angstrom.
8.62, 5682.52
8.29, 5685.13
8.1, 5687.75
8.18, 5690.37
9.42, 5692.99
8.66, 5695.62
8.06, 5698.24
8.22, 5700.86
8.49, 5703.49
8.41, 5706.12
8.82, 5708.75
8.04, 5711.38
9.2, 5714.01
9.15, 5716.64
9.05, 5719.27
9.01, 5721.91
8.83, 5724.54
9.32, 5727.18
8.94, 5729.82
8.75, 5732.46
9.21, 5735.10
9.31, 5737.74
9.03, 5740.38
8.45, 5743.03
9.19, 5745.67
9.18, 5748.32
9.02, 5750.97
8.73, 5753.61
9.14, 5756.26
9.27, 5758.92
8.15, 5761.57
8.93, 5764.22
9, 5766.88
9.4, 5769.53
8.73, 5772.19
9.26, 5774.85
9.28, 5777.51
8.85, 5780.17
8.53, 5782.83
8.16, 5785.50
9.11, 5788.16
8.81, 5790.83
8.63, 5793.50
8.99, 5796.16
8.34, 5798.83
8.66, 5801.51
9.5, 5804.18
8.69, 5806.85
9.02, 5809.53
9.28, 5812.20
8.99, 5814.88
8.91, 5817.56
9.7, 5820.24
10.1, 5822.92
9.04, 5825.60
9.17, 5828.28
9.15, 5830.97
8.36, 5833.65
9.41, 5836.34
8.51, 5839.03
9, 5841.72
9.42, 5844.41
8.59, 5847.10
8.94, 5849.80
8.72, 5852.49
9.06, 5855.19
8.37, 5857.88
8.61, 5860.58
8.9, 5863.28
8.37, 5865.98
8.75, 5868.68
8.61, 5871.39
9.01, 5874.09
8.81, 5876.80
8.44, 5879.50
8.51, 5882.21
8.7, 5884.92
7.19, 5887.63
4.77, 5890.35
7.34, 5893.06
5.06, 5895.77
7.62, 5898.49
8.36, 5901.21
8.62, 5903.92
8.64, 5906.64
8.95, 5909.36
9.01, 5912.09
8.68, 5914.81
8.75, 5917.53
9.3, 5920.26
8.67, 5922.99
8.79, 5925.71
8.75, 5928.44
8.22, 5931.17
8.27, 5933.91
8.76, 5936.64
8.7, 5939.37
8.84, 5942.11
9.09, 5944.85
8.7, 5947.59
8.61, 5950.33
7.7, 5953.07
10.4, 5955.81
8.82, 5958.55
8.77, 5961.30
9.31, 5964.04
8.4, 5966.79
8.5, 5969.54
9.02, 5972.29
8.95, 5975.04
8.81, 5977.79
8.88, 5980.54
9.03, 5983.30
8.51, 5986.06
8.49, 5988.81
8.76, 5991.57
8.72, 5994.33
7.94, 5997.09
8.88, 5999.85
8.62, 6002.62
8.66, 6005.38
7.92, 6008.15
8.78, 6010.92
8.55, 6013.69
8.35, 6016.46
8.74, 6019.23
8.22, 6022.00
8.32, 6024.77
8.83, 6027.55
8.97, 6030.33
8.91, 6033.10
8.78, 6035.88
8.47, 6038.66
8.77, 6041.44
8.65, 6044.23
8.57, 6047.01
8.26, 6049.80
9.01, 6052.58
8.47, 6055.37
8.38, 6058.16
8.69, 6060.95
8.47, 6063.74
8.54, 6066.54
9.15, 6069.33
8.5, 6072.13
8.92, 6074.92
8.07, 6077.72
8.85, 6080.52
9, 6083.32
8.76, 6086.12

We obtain 0.06 mag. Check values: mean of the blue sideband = 8.9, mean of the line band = 8.25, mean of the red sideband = 8.6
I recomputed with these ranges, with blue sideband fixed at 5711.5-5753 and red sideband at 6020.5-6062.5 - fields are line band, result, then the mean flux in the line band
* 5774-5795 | 0.01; 8.82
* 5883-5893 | 0.25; 7.03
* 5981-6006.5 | 0.01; 8.63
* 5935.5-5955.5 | 0.00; 8.72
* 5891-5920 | 0.09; 8.07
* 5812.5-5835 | -0.03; 9.18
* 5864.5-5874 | 0.02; 8.64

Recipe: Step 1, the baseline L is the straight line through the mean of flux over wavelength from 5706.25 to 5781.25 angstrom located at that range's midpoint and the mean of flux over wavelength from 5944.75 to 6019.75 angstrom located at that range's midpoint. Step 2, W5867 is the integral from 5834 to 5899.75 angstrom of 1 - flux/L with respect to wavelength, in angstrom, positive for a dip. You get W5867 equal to 4.1 angstrom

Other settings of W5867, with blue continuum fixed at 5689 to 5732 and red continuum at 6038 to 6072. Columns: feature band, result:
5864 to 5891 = 1.4 angstrom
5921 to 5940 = 0.1 angstrom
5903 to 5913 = -0.2 angstrom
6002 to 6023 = 0.4 angstrom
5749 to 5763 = -0.3 angstrom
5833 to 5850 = -0.4 angstrom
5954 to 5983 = -1.1 angstrom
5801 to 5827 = -1.5 angstrom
